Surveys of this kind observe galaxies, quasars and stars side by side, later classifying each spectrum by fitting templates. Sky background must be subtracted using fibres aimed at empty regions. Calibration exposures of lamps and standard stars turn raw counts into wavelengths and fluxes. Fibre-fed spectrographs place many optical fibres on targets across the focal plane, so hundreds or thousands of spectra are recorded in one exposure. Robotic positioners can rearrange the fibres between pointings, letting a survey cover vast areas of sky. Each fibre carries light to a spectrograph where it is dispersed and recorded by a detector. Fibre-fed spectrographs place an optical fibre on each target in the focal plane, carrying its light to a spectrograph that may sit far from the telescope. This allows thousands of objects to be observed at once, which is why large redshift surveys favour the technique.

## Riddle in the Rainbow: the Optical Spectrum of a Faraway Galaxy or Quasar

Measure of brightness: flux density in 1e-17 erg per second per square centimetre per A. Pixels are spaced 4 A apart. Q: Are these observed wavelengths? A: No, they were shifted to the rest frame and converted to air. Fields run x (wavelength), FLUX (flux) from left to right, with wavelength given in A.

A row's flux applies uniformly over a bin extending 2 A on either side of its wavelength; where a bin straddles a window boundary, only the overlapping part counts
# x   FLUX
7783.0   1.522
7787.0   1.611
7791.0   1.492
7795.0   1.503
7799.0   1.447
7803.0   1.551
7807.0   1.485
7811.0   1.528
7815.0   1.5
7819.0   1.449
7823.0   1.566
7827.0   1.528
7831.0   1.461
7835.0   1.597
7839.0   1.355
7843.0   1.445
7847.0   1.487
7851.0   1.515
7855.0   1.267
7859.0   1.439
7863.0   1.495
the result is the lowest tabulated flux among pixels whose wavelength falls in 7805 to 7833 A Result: 1.449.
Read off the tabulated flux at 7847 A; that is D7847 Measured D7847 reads 1.487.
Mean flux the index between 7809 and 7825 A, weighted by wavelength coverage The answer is 1.51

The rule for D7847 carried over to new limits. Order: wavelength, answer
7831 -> 1.461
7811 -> 1.528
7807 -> 1.485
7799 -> 1.447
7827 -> 1.528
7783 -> 1.522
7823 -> 1.566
